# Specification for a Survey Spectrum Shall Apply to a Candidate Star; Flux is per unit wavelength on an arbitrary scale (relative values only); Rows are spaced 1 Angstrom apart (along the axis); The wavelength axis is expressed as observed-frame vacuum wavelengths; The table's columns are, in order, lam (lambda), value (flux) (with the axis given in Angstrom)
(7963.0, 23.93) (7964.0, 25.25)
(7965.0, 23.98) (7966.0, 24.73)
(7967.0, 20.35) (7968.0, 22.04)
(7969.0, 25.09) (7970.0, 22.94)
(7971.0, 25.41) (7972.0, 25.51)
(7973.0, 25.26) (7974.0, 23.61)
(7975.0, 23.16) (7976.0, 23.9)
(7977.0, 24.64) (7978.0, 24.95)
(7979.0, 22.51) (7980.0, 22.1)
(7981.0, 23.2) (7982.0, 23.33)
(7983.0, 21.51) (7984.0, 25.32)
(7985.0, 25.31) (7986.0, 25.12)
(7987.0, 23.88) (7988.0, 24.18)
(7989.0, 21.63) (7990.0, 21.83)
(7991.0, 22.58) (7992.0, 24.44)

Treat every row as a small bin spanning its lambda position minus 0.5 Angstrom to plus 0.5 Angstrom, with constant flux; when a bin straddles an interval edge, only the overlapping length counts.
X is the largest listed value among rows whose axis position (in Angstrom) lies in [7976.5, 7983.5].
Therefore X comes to 24.95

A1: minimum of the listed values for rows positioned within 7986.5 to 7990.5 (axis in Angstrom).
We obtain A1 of 21.63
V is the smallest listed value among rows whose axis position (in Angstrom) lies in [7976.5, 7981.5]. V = 22.1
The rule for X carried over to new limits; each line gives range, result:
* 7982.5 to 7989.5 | 25.32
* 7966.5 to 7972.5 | 25.51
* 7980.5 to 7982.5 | 23.33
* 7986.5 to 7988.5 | 24.18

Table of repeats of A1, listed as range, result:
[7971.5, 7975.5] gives 23.16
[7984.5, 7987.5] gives 23.88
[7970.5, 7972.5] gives 25.41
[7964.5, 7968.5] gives 20.35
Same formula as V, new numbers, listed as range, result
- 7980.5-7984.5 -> 21.51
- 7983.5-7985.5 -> 25.31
